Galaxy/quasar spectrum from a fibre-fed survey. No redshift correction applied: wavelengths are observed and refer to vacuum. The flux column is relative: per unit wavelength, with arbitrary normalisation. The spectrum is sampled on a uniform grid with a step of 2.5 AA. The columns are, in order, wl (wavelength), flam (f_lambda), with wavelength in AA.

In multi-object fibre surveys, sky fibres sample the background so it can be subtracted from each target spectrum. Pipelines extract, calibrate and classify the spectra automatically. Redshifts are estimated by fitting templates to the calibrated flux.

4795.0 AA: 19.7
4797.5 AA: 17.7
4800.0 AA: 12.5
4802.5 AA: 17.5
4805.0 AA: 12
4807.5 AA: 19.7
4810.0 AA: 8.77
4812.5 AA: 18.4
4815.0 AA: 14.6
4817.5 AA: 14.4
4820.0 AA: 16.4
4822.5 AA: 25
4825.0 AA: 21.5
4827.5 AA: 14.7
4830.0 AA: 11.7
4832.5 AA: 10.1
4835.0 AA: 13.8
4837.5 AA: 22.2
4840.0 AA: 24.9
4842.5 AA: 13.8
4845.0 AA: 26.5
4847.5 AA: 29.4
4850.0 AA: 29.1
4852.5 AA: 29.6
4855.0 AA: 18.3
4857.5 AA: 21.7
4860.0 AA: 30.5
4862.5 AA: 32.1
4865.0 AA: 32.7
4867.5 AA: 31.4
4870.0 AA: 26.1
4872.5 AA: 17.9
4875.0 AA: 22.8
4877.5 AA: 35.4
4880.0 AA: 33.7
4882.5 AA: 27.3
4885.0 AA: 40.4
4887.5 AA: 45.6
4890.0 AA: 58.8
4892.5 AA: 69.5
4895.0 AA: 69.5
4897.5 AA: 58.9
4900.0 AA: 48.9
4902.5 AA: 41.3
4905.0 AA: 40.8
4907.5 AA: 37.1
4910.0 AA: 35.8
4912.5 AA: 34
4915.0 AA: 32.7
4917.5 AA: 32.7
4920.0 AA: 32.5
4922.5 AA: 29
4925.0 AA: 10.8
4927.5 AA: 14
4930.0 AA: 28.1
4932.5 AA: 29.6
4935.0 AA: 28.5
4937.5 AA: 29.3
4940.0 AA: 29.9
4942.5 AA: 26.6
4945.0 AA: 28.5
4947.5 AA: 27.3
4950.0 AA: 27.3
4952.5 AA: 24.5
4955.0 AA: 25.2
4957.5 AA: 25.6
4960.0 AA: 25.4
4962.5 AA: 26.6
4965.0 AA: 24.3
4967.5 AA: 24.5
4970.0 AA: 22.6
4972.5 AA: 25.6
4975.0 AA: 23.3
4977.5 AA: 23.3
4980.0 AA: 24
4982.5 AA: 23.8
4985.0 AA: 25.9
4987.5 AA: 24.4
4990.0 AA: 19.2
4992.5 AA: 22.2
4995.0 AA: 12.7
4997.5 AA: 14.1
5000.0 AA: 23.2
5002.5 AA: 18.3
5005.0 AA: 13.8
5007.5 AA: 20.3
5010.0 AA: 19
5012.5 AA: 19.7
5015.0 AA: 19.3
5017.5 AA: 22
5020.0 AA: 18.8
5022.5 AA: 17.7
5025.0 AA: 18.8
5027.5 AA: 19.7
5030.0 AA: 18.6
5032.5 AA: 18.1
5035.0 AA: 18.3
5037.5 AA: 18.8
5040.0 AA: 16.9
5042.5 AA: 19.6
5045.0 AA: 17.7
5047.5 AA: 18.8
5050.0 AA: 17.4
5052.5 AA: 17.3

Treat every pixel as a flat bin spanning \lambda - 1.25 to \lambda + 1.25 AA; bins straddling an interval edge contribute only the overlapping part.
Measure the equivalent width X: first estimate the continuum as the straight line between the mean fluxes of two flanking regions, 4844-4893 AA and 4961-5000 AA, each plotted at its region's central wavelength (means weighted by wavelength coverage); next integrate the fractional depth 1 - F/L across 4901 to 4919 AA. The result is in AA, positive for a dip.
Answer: -4.8 AA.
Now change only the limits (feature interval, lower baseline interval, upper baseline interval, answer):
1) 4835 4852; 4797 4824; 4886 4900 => 4.9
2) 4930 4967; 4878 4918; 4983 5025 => 6.1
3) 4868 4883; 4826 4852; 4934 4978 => -3.8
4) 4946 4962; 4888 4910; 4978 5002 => 3.5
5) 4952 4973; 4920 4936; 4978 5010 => -2.8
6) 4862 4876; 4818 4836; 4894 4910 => 2.8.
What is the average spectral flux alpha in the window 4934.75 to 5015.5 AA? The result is 23.3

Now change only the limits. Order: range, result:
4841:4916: 35.7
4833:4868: 25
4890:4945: 36.5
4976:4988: 24.3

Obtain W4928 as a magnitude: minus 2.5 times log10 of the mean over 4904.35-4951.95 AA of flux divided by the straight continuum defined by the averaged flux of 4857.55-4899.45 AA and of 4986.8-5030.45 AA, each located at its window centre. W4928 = 0.09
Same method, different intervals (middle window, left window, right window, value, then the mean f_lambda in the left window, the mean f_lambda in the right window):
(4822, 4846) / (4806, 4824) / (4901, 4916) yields 0.15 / 16.8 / 37.2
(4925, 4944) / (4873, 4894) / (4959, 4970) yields 0.20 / 41.2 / 24.9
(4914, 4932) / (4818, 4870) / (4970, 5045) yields -0.20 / 22.7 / 20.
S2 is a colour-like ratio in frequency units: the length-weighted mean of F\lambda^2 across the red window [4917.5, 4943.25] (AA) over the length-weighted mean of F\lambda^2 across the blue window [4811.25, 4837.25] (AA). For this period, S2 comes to 1.68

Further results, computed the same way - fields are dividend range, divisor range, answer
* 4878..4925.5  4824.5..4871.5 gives 1.82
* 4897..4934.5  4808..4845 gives 2.04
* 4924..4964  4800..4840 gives 1.66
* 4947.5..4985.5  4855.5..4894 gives 0.74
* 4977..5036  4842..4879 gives 0.78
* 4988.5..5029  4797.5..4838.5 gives 1.28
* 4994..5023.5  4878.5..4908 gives 0.40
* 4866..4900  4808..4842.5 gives 2.56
